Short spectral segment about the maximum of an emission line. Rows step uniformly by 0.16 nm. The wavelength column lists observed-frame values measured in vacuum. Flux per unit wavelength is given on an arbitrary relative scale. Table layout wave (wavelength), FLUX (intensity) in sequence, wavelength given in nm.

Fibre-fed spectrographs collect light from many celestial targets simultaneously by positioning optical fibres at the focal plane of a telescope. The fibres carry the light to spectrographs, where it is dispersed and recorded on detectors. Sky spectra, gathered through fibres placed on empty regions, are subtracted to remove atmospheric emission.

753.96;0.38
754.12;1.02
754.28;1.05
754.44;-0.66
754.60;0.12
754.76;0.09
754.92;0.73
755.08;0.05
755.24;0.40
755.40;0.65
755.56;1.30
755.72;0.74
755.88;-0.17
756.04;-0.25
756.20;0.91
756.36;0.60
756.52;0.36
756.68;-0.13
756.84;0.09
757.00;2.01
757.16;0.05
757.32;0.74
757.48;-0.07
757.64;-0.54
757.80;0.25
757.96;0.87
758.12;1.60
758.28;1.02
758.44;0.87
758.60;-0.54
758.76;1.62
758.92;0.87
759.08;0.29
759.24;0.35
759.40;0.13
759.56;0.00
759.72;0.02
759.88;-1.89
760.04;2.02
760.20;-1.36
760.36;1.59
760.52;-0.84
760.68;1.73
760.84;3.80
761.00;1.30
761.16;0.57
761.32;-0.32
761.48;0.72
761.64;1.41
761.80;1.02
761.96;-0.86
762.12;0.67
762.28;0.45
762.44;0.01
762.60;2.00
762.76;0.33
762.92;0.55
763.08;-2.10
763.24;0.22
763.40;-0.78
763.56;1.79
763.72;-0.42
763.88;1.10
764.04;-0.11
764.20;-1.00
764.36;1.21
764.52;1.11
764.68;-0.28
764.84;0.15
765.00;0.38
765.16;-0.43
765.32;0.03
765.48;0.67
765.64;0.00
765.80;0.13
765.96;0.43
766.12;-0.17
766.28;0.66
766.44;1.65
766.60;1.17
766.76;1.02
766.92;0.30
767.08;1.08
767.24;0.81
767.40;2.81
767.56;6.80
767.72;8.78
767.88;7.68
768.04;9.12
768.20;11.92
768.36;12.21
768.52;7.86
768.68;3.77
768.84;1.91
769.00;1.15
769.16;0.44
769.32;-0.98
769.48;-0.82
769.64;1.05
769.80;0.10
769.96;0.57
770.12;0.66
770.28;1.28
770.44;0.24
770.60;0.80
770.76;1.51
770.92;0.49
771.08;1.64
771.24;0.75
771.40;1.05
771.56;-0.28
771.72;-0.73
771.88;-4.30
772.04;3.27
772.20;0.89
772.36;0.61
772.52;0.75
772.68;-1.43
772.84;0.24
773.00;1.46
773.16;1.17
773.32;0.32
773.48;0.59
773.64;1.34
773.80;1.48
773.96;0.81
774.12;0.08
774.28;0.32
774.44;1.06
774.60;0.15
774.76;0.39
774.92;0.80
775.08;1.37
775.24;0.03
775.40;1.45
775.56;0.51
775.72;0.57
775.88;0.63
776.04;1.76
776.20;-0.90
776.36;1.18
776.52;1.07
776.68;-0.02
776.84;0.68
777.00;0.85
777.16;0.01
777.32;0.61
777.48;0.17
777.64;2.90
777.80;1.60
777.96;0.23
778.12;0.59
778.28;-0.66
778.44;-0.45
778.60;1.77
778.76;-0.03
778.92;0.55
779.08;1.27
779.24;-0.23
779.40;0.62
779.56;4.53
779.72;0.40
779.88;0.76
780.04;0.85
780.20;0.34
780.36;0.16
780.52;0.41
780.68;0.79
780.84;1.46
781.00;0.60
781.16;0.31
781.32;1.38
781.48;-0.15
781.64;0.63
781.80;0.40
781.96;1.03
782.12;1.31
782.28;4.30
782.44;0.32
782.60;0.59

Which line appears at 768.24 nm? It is [O II]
